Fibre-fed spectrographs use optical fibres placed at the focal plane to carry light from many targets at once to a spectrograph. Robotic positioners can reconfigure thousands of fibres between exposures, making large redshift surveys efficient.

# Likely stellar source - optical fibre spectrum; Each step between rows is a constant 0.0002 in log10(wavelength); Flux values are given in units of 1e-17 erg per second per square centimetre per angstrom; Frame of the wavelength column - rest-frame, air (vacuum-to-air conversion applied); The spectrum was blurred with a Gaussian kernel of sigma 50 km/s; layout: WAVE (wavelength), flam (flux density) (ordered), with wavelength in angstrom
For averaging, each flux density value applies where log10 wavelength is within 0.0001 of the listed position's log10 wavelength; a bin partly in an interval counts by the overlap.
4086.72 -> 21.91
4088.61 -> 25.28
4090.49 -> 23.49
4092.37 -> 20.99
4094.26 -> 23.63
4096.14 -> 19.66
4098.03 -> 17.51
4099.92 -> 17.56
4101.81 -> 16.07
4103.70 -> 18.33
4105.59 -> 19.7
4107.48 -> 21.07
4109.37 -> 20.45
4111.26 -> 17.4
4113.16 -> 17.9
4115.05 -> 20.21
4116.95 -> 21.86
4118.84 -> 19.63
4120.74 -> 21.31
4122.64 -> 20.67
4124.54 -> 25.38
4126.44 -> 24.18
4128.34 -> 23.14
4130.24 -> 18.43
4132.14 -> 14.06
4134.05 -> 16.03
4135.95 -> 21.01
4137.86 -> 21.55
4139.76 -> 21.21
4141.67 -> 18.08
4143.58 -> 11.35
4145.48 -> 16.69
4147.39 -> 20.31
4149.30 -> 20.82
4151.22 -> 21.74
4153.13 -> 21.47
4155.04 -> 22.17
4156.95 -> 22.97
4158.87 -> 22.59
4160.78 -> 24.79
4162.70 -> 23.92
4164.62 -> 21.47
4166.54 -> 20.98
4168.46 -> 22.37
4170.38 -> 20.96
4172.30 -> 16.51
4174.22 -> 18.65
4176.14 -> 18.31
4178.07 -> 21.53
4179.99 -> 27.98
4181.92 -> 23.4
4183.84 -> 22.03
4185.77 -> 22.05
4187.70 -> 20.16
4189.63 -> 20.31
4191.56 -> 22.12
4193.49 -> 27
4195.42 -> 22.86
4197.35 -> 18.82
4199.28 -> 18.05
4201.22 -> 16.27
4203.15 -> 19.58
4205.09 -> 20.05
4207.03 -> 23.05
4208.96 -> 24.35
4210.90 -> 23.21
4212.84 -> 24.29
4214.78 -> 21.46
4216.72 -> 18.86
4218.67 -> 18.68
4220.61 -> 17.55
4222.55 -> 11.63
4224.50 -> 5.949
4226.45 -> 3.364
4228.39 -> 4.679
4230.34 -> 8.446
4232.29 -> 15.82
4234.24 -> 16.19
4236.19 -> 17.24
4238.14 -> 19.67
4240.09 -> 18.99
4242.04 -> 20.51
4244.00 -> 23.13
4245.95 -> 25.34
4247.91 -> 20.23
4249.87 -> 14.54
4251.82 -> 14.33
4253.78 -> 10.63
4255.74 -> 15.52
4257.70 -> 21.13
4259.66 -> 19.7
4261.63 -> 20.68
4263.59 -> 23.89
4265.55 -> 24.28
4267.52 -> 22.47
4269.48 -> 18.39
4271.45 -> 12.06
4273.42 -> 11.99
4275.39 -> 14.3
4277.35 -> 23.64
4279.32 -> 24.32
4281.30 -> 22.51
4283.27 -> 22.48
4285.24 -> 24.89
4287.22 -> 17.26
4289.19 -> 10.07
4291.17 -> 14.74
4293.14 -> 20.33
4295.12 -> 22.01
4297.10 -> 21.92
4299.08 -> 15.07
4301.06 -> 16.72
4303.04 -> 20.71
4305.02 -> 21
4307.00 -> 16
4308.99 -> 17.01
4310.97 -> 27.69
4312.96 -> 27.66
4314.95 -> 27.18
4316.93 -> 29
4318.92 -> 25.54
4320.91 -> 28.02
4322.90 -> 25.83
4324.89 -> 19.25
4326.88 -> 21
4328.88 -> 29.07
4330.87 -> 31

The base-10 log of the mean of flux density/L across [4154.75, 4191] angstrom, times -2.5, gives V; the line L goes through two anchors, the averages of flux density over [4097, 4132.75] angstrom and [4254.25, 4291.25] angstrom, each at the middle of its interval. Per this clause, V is -0.11 mag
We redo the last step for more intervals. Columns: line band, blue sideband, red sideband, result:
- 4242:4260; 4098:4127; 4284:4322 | 0.140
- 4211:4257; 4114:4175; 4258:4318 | 0.256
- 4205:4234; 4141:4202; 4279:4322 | 0.303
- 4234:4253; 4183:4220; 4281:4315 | 0.090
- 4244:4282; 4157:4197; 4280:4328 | 0.139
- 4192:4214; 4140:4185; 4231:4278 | -0.094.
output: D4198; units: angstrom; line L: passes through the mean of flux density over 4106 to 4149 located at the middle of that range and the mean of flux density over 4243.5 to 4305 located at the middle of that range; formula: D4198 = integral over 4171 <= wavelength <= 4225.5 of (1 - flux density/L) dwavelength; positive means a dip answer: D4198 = -2.3 angstrom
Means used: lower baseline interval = 19.7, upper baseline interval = 19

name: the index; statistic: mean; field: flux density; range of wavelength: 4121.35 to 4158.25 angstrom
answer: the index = 20.1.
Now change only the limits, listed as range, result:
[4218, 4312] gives 17.7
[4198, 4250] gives 17.5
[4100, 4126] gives 20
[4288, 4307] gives 18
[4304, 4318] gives 23.7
